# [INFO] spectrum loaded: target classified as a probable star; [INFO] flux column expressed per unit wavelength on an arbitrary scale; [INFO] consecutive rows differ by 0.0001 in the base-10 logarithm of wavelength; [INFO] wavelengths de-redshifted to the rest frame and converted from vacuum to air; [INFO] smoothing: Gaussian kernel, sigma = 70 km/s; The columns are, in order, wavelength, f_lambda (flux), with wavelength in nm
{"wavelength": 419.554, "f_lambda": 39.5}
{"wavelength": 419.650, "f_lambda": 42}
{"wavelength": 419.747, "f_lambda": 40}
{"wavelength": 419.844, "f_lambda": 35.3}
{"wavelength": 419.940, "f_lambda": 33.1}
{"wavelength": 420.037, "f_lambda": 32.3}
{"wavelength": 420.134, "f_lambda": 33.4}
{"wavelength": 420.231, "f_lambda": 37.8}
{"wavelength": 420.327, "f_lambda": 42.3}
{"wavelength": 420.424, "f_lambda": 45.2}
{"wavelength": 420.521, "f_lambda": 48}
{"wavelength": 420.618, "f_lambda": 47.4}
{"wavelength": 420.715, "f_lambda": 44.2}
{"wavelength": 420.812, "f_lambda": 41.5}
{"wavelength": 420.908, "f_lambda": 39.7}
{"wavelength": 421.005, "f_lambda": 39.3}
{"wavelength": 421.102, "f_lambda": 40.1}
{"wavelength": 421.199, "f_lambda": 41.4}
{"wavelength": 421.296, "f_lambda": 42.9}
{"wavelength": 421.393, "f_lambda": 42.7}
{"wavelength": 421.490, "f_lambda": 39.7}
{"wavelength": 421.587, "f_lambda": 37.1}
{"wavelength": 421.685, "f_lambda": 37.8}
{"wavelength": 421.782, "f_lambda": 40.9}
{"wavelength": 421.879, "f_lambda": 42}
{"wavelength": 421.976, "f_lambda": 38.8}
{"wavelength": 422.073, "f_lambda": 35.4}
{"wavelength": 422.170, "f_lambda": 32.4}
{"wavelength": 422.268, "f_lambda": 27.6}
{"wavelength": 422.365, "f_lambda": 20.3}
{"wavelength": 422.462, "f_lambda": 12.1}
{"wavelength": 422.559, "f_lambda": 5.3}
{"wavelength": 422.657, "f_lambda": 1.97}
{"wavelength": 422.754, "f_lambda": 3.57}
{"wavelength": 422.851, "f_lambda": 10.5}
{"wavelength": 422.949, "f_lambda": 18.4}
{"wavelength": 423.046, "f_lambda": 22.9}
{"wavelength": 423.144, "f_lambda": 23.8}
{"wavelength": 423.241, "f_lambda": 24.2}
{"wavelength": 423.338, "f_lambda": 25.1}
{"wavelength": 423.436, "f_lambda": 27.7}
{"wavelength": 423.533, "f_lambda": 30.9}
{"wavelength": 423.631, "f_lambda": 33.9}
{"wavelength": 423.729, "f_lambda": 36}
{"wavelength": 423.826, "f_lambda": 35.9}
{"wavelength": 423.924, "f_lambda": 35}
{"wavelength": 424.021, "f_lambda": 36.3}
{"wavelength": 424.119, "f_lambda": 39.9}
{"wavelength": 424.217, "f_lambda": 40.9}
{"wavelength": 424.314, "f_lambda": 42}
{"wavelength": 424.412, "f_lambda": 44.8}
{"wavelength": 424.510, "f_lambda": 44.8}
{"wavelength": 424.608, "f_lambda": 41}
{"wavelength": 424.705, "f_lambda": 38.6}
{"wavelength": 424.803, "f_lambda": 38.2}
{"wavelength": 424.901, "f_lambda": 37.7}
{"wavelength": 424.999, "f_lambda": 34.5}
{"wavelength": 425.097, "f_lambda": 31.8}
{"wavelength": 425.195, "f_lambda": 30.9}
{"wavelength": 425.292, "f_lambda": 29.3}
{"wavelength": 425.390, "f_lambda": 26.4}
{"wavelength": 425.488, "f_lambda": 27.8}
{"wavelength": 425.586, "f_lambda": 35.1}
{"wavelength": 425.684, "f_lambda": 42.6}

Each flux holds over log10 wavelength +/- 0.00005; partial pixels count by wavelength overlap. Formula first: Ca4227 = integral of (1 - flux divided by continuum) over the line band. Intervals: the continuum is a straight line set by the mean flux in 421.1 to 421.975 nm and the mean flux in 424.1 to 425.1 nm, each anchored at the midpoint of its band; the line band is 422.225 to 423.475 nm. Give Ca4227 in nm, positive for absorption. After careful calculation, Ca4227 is 0.72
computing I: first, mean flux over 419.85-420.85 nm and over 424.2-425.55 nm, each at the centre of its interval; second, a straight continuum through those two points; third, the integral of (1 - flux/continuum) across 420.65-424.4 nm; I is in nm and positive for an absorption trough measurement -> 0.67 nm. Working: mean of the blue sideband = 40.3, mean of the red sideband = 36.2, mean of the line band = 31.5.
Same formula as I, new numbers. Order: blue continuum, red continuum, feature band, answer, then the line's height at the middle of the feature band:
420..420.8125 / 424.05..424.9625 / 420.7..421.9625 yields 0.021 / 41.3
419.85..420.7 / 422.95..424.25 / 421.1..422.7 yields 0.199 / 35.6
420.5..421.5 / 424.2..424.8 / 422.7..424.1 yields 0.526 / 42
